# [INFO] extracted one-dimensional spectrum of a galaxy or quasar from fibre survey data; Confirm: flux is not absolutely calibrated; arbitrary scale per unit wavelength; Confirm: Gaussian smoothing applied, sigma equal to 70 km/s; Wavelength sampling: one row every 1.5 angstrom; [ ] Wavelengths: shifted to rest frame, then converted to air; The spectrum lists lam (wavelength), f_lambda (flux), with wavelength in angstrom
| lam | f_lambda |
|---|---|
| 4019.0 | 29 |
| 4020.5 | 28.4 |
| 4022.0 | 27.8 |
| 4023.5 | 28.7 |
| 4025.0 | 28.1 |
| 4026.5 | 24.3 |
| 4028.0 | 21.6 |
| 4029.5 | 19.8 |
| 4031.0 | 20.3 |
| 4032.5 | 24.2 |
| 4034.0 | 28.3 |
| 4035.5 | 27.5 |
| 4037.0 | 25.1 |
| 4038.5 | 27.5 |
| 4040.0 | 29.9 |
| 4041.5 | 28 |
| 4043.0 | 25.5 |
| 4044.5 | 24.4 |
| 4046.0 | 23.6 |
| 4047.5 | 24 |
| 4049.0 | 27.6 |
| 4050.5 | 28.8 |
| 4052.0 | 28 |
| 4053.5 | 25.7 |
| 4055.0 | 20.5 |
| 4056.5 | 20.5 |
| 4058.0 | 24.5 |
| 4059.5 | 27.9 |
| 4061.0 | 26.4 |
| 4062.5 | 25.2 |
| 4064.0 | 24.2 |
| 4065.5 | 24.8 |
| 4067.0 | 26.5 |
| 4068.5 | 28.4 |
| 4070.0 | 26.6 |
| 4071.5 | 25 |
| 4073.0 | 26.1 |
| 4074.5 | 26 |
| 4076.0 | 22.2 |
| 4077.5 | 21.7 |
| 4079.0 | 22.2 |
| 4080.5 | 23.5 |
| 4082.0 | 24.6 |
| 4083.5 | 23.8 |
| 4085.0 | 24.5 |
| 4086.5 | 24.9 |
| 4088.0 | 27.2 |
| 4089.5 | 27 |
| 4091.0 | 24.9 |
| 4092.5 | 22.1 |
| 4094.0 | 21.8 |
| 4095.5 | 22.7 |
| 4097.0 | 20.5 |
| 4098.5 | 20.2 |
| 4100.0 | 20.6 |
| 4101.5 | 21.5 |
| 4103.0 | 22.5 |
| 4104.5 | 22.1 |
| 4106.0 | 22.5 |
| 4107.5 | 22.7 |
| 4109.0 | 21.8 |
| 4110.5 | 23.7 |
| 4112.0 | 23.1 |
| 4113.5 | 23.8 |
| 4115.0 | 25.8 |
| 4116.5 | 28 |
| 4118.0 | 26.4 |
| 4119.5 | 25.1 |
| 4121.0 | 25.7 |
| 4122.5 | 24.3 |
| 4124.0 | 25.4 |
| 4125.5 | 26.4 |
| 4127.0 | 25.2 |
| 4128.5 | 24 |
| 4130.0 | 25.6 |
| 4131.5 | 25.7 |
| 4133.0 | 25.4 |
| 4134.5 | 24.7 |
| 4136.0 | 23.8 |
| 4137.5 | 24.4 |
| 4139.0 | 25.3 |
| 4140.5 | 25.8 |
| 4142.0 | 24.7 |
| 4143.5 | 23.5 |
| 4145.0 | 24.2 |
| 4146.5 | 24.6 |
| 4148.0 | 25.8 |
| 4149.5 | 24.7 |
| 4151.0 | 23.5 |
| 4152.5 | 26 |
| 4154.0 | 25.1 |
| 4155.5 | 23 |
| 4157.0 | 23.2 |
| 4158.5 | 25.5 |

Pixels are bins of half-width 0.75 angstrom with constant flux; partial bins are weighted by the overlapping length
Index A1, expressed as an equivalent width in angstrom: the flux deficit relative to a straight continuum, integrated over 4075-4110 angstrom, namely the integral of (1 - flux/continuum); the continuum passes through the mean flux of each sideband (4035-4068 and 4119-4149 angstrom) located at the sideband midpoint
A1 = 3.3 angstrom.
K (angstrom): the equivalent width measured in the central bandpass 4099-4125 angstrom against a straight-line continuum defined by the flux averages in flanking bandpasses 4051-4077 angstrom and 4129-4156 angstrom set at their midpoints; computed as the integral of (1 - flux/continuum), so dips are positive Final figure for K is 1.2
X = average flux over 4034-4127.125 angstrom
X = 24.7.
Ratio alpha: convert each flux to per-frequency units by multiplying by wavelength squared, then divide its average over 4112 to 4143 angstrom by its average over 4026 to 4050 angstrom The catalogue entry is 1.05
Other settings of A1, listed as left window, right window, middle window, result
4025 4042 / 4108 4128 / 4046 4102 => 1.5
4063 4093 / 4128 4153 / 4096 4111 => 1.8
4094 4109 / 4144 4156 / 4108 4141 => -2.7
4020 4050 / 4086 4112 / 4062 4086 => -0.7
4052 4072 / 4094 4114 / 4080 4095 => -0.7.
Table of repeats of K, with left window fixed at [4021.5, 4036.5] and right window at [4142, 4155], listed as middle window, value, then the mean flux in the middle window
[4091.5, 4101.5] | 1.4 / 21.4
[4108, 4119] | 0.1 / 24.6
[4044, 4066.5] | -0.1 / 25.1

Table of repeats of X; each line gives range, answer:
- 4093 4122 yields 23.2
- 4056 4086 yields 24.8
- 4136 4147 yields 24.6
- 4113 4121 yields 25.9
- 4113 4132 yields 25.5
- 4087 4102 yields 22.9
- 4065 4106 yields 23.8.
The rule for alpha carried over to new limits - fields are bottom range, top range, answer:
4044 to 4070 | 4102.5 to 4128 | 0.99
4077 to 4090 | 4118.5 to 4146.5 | 1.05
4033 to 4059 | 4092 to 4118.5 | 0.91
